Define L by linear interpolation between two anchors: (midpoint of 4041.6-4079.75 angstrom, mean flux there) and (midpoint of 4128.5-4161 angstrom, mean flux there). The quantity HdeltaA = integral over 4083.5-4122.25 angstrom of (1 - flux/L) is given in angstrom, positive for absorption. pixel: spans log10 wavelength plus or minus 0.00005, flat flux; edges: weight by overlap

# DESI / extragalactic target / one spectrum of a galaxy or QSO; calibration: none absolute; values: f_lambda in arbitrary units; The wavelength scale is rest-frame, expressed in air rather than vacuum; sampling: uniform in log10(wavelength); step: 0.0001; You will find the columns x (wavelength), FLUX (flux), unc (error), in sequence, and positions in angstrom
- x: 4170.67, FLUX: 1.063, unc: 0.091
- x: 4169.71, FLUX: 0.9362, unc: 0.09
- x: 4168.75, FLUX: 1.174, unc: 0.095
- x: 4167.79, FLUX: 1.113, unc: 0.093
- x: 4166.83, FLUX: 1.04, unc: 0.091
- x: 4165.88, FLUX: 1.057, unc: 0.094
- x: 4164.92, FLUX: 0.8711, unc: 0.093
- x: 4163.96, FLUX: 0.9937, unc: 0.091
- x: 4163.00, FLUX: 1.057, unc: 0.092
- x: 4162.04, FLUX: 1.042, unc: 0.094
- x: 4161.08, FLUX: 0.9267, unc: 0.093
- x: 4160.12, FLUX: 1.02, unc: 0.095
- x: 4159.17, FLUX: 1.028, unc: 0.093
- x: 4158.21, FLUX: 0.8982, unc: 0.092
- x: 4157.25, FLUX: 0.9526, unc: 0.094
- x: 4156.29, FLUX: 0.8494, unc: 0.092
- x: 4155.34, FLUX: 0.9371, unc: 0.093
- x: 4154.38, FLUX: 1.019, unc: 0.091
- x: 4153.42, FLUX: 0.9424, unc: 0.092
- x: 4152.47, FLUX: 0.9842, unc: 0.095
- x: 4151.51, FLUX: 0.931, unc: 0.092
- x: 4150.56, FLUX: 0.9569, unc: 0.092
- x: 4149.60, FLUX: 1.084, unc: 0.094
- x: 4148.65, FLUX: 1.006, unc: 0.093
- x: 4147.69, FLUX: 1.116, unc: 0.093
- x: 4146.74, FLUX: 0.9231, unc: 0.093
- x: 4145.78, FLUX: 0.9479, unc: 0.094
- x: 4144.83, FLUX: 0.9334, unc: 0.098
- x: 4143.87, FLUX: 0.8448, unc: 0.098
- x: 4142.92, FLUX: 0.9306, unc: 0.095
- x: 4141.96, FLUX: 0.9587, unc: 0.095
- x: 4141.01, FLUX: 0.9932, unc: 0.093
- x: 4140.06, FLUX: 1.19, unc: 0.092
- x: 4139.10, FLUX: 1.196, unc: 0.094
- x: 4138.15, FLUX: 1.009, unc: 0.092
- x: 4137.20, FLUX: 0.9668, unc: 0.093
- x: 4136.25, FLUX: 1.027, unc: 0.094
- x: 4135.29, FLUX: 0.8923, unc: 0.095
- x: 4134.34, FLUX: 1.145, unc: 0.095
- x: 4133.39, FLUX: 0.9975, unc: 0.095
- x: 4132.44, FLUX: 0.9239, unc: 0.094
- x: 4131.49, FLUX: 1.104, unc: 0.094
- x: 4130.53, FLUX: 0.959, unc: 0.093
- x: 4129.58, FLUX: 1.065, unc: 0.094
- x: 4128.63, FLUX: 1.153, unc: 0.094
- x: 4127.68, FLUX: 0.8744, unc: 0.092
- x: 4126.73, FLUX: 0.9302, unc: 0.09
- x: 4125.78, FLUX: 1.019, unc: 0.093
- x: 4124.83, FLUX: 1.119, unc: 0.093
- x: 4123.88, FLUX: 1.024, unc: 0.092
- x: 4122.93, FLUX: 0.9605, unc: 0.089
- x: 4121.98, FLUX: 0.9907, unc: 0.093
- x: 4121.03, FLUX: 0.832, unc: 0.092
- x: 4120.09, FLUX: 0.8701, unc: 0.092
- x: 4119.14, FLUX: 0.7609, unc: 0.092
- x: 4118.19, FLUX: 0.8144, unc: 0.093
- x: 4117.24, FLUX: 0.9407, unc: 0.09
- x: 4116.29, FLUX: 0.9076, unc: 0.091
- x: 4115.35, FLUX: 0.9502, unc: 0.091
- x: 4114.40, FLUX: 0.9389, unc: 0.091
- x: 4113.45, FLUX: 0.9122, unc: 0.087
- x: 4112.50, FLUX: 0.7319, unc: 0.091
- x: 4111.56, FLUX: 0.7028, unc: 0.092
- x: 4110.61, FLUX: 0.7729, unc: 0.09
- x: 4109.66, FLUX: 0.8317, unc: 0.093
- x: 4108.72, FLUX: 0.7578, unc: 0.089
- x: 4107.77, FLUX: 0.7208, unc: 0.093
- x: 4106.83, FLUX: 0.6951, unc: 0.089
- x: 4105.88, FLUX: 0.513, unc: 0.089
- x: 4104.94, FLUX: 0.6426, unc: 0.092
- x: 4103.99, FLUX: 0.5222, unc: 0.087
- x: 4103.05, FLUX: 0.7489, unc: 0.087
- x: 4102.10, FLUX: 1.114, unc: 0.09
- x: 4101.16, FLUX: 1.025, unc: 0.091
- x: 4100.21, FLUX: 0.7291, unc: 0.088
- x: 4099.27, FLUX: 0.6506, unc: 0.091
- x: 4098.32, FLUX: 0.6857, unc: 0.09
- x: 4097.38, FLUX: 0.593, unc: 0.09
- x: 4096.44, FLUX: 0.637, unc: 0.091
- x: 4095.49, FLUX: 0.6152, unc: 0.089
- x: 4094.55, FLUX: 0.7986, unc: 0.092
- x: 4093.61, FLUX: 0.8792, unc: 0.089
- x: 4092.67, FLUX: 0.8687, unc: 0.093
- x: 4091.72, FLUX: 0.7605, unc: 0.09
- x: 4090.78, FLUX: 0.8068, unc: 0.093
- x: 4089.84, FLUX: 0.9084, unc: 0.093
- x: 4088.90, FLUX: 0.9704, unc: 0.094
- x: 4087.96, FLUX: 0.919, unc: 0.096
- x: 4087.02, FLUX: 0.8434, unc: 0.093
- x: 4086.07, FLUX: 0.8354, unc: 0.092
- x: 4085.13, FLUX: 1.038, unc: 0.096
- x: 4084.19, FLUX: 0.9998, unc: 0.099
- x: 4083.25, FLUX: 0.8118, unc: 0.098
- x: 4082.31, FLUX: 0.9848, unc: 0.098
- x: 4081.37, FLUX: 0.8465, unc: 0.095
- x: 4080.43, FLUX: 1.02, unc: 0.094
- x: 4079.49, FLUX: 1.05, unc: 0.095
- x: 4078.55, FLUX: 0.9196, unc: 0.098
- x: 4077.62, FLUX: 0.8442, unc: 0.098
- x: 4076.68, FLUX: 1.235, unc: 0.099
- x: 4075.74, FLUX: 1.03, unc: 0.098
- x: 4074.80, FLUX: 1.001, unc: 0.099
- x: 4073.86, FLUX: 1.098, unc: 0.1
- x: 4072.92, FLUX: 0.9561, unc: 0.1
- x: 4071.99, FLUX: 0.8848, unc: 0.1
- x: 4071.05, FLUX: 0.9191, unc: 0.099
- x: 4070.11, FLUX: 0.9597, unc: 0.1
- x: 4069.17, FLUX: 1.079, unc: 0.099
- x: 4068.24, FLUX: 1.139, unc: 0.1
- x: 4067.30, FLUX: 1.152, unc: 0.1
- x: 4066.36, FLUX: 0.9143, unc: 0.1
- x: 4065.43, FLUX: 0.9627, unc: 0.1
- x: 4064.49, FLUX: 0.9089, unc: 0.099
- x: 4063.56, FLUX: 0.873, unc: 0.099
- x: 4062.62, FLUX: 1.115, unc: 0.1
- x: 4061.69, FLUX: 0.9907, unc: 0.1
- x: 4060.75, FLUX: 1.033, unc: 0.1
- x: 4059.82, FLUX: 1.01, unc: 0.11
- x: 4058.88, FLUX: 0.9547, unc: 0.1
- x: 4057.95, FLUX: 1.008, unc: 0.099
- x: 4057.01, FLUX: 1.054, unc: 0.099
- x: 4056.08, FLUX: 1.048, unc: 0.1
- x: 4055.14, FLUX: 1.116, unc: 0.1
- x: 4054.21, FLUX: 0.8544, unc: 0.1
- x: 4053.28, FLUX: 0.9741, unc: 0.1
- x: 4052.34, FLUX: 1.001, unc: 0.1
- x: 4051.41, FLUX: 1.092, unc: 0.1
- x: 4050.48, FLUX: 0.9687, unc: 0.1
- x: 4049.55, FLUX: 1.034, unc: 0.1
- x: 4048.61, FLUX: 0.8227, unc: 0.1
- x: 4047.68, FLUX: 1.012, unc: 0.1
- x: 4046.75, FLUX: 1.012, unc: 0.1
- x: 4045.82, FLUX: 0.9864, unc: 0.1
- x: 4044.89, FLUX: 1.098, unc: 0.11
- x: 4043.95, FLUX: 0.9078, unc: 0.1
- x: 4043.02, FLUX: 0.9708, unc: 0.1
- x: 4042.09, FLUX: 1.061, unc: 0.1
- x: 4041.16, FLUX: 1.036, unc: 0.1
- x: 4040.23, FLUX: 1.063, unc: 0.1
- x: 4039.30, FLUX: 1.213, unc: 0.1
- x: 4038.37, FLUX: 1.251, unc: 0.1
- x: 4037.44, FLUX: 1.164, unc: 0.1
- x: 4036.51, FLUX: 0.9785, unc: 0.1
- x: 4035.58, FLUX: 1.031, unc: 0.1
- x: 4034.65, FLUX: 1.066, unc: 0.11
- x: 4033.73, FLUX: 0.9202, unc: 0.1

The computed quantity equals 7.3 angstrom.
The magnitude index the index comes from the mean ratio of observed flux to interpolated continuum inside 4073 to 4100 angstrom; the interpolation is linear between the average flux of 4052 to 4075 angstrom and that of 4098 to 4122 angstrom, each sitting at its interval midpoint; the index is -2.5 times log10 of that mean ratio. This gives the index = 0.03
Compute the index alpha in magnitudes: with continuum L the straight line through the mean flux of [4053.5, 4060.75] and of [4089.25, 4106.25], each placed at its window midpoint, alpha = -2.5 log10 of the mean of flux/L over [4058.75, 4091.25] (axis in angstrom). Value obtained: -0.09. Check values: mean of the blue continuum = 1.01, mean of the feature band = 0.972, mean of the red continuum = 0.753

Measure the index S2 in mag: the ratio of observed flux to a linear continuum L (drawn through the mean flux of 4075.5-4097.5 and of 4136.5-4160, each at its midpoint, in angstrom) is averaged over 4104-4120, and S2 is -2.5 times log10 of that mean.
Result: 0.19 mag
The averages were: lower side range 0.887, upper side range 0.985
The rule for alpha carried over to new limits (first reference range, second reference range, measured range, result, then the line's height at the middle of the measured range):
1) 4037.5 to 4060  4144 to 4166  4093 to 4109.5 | 0.34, 1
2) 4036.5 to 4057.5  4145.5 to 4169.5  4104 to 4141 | 0.11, 1.01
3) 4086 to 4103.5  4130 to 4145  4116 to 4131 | -0.01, 0.941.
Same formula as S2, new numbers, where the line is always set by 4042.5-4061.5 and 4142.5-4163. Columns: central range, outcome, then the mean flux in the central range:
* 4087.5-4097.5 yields 0.22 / 0.803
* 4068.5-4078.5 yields -0.01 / 1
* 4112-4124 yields 0.10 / 0.891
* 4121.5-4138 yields -0.04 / 1.01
